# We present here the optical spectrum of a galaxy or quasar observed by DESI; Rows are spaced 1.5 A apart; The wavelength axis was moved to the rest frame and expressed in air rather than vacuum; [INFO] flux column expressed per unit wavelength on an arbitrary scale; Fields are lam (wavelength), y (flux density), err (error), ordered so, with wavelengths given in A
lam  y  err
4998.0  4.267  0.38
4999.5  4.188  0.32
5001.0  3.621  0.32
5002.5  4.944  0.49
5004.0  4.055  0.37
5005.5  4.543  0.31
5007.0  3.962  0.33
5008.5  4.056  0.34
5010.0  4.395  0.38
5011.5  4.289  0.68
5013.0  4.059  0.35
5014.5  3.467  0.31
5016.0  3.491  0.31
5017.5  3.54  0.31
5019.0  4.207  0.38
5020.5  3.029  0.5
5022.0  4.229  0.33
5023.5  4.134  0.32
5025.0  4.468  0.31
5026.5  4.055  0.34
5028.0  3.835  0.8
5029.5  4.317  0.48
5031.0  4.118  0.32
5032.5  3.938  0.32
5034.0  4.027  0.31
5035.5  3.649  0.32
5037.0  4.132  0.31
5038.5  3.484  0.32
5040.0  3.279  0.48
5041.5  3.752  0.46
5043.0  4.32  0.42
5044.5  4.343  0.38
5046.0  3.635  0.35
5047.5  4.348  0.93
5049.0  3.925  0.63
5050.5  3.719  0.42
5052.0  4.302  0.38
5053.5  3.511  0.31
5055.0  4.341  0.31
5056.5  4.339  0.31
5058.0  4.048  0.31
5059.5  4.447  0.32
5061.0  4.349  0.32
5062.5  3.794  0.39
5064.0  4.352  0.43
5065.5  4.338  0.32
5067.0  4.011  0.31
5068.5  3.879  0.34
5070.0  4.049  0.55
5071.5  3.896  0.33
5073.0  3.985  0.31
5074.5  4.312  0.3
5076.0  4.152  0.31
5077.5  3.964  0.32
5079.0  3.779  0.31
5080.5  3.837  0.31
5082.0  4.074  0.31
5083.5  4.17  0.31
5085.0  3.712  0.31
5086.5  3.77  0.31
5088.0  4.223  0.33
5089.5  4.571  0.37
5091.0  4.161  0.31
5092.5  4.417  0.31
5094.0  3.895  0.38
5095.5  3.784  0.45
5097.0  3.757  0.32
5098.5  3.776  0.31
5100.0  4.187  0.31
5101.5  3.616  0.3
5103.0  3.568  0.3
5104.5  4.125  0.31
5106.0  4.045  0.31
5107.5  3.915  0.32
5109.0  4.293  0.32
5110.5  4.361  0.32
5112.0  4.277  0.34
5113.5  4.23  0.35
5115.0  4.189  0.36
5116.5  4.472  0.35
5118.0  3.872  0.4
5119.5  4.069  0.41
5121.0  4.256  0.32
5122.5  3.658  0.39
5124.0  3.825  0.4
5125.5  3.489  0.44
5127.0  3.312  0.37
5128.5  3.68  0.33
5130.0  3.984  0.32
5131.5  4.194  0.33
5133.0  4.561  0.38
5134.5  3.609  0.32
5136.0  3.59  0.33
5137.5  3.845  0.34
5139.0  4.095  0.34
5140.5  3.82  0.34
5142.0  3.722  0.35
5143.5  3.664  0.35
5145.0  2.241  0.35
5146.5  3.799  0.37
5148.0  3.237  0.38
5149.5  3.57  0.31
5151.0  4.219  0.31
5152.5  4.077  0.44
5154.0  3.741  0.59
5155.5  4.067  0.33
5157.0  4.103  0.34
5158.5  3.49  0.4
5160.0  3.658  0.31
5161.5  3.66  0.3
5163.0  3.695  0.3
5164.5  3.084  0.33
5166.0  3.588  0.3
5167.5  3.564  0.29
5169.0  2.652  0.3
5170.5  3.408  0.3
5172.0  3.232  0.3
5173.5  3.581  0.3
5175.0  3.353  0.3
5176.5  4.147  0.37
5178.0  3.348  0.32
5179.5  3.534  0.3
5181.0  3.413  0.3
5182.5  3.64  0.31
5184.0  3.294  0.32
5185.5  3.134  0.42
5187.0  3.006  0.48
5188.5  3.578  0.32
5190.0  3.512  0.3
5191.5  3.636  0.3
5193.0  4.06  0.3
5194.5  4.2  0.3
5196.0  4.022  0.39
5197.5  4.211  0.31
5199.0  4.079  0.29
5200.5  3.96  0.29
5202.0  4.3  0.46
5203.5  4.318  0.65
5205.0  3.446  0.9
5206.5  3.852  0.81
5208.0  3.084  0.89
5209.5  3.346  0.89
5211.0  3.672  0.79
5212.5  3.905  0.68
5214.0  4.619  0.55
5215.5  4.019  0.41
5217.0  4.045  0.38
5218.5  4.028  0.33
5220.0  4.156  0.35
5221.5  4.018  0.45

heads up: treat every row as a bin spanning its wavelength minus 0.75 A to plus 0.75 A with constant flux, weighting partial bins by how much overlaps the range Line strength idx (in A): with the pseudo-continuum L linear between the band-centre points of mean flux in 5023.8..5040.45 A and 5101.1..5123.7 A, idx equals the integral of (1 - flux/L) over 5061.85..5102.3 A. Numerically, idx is 0.06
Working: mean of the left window 3.95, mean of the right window 4.07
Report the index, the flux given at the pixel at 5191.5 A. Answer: 3.636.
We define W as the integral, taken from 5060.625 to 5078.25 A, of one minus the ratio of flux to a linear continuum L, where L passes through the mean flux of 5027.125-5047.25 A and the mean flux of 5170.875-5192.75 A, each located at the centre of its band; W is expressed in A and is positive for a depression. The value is -1.2 A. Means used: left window 3.92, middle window 4.08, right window 3.47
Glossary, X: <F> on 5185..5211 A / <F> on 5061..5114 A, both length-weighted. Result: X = 0.93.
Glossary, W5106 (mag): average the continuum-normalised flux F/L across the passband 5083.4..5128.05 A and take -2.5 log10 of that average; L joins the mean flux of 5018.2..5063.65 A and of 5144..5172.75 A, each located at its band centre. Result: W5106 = -0.070 mag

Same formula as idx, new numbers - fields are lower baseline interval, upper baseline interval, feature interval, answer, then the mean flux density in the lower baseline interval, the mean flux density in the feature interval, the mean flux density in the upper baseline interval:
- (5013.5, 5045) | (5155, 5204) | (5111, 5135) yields -1.6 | 3.89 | 3.99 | 3.65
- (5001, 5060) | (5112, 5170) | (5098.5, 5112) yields -0.6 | 4.01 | 4.02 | 3.76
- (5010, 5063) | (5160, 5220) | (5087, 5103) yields -0.6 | 3.98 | 4.01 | 3.68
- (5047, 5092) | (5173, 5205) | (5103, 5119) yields -0.8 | 4.08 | 4.15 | 3.72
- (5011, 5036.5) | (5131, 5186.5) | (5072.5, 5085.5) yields -0.7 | 3.93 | 4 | 3.61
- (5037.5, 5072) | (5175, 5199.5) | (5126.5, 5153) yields 0.4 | 4.02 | 3.74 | 3.66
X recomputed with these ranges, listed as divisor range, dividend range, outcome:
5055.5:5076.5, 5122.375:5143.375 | 0.92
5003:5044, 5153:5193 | 0.89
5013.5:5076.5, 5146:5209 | 0.92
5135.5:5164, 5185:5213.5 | 1.02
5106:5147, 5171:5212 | 0.94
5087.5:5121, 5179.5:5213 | 0.91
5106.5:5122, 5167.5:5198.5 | 0.85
